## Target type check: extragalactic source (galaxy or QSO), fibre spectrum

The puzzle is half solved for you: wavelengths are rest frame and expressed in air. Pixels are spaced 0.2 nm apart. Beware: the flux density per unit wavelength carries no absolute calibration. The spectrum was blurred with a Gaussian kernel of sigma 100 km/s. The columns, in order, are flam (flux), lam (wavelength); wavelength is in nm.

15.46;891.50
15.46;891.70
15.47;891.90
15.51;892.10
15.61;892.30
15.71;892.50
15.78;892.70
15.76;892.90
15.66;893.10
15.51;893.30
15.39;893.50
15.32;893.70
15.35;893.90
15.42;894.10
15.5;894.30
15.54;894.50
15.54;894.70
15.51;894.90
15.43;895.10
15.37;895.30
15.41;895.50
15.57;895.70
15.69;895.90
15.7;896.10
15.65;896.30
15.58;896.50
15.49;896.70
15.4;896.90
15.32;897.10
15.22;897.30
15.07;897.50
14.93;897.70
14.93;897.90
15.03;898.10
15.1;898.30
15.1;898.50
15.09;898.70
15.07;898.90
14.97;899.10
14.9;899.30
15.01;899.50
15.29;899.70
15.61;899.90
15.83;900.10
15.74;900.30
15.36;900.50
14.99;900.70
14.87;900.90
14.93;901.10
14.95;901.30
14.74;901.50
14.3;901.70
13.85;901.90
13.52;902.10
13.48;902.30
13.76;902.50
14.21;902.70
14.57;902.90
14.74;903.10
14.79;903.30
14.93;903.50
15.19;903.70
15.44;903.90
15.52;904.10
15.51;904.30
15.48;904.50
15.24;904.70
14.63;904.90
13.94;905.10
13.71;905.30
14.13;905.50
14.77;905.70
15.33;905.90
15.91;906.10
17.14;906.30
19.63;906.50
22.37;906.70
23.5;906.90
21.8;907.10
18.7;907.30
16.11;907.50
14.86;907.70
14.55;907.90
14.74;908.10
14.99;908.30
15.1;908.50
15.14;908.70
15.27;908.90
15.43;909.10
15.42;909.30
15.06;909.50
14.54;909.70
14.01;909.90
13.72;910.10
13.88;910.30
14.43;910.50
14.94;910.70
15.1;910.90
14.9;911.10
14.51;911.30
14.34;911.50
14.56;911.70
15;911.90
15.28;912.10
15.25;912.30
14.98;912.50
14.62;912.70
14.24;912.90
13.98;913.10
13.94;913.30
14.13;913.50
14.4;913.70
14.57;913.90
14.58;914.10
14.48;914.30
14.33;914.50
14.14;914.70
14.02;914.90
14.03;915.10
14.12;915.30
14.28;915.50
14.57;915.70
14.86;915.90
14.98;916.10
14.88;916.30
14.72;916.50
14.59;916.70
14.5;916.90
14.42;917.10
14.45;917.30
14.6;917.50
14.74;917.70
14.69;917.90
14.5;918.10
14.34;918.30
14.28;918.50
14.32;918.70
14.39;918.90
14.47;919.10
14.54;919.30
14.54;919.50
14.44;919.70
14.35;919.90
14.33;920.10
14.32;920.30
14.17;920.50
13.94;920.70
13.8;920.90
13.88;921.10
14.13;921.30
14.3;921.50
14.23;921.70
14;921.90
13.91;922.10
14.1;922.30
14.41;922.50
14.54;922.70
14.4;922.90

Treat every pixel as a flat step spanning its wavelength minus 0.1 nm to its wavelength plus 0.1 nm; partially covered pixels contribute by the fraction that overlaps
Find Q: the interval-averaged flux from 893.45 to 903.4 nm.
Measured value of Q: 15.1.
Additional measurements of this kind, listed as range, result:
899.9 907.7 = 15.7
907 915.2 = 14.9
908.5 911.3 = 14.8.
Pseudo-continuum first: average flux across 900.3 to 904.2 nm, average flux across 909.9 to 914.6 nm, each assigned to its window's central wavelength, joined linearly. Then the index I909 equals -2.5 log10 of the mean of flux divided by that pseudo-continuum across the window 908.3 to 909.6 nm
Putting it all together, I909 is -0.05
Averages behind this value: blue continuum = 14.7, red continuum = 14.5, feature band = 15.2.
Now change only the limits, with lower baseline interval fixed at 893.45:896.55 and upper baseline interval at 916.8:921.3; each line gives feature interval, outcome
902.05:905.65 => 0.03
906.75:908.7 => -0.15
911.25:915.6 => 0.01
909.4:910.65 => 0.04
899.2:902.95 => 0.03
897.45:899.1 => 0.02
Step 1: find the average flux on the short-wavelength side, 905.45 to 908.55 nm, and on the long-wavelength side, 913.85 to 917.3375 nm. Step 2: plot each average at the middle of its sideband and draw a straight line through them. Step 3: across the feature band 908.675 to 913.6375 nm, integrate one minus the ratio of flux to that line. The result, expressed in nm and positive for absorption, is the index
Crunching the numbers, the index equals 0.38 nm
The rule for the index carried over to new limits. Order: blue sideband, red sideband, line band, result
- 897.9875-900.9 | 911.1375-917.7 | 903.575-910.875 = -0.48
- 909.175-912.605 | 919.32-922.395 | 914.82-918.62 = -0.03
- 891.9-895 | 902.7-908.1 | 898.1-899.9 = 0.08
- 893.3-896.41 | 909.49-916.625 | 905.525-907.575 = -0.49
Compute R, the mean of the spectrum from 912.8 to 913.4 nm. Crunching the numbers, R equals 14.1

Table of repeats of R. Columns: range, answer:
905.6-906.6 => 16.6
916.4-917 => 14.6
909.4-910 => 14.5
